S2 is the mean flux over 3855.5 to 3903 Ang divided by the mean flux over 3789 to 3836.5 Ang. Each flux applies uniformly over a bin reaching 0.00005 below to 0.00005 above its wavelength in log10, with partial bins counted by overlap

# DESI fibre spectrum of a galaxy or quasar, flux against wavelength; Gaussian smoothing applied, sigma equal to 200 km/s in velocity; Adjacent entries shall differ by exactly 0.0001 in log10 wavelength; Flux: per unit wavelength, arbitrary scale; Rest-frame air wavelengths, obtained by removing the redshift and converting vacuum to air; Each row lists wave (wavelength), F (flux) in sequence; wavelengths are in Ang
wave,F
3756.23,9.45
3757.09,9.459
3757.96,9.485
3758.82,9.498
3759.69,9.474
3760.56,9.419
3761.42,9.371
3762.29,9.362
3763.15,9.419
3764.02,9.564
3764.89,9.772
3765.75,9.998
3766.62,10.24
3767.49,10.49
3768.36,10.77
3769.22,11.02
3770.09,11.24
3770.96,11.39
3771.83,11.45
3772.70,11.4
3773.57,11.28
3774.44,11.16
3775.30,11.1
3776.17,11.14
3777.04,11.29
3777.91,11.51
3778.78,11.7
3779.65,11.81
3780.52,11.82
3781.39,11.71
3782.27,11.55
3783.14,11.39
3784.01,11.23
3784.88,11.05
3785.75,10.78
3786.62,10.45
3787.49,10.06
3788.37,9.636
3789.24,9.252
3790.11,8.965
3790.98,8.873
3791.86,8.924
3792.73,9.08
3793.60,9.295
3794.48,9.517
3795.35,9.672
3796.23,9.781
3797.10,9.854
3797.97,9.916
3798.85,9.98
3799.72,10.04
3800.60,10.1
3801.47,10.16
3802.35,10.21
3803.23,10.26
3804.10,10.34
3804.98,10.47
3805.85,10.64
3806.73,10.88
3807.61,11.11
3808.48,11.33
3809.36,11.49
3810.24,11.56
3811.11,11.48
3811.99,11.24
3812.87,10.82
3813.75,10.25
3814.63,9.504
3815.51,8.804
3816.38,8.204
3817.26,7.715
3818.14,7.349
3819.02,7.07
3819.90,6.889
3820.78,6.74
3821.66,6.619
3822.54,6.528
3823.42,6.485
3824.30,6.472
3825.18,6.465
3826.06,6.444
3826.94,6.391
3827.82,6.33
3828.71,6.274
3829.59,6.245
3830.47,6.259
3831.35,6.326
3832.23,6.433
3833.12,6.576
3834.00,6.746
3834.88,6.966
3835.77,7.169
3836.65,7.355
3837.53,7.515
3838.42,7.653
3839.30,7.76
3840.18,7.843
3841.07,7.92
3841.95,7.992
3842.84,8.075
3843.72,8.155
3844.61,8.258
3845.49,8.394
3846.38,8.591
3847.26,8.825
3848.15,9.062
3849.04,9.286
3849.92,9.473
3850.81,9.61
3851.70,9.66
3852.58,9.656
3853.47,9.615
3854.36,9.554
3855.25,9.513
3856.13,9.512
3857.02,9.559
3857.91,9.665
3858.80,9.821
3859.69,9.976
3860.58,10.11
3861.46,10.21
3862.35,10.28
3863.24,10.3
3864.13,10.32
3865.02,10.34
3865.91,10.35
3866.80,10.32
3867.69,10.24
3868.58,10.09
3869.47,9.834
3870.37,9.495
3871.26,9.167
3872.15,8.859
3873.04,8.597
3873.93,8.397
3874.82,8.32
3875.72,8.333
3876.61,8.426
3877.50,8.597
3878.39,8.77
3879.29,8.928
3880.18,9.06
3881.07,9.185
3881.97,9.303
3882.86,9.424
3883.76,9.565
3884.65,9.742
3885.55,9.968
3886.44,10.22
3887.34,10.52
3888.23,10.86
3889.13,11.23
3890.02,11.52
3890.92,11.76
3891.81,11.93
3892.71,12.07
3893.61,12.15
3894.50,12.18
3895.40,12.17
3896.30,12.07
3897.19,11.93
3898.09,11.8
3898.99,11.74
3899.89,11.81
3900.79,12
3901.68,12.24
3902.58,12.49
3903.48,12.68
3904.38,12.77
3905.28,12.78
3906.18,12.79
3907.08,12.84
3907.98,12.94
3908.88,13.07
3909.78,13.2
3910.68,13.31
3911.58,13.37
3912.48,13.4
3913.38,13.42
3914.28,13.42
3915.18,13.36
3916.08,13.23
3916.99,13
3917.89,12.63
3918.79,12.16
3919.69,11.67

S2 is 1.19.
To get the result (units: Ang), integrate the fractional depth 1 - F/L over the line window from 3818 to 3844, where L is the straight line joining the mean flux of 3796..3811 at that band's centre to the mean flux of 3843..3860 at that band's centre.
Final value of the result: 7.5 Ang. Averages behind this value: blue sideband 10.5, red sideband 9.25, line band 6.96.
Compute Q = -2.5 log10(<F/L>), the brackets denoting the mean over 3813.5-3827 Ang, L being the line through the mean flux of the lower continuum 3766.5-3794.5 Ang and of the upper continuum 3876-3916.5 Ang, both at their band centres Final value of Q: 0.435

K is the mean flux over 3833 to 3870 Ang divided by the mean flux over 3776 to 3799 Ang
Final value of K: 0.9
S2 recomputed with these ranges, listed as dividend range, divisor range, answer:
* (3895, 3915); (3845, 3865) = 1.32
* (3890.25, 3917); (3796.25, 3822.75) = 1.31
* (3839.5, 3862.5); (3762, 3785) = 0.83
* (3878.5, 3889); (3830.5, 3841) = 1.37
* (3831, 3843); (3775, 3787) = 0.64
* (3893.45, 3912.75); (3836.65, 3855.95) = 1.45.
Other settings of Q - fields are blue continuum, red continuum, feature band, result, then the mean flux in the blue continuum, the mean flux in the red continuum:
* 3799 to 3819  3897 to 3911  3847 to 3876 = 0.19 mag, 10.1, 12.5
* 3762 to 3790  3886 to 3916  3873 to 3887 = 0.31 mag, 10.8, 12.3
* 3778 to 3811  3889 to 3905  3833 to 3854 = 0.33 mag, 10.4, 12.1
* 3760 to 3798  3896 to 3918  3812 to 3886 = 0.34 mag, 10.4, 12.7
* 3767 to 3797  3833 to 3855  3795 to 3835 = 0.10 mag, 10.6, 8.35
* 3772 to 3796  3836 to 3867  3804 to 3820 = 0.01 mag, 10.6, 9.14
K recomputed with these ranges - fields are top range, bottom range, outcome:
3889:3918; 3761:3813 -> 1.19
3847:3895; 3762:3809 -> 0.94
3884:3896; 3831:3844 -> 1.53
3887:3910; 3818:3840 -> 1.79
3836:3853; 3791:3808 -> 0.85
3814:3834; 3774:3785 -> 0.61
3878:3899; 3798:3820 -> 1.08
